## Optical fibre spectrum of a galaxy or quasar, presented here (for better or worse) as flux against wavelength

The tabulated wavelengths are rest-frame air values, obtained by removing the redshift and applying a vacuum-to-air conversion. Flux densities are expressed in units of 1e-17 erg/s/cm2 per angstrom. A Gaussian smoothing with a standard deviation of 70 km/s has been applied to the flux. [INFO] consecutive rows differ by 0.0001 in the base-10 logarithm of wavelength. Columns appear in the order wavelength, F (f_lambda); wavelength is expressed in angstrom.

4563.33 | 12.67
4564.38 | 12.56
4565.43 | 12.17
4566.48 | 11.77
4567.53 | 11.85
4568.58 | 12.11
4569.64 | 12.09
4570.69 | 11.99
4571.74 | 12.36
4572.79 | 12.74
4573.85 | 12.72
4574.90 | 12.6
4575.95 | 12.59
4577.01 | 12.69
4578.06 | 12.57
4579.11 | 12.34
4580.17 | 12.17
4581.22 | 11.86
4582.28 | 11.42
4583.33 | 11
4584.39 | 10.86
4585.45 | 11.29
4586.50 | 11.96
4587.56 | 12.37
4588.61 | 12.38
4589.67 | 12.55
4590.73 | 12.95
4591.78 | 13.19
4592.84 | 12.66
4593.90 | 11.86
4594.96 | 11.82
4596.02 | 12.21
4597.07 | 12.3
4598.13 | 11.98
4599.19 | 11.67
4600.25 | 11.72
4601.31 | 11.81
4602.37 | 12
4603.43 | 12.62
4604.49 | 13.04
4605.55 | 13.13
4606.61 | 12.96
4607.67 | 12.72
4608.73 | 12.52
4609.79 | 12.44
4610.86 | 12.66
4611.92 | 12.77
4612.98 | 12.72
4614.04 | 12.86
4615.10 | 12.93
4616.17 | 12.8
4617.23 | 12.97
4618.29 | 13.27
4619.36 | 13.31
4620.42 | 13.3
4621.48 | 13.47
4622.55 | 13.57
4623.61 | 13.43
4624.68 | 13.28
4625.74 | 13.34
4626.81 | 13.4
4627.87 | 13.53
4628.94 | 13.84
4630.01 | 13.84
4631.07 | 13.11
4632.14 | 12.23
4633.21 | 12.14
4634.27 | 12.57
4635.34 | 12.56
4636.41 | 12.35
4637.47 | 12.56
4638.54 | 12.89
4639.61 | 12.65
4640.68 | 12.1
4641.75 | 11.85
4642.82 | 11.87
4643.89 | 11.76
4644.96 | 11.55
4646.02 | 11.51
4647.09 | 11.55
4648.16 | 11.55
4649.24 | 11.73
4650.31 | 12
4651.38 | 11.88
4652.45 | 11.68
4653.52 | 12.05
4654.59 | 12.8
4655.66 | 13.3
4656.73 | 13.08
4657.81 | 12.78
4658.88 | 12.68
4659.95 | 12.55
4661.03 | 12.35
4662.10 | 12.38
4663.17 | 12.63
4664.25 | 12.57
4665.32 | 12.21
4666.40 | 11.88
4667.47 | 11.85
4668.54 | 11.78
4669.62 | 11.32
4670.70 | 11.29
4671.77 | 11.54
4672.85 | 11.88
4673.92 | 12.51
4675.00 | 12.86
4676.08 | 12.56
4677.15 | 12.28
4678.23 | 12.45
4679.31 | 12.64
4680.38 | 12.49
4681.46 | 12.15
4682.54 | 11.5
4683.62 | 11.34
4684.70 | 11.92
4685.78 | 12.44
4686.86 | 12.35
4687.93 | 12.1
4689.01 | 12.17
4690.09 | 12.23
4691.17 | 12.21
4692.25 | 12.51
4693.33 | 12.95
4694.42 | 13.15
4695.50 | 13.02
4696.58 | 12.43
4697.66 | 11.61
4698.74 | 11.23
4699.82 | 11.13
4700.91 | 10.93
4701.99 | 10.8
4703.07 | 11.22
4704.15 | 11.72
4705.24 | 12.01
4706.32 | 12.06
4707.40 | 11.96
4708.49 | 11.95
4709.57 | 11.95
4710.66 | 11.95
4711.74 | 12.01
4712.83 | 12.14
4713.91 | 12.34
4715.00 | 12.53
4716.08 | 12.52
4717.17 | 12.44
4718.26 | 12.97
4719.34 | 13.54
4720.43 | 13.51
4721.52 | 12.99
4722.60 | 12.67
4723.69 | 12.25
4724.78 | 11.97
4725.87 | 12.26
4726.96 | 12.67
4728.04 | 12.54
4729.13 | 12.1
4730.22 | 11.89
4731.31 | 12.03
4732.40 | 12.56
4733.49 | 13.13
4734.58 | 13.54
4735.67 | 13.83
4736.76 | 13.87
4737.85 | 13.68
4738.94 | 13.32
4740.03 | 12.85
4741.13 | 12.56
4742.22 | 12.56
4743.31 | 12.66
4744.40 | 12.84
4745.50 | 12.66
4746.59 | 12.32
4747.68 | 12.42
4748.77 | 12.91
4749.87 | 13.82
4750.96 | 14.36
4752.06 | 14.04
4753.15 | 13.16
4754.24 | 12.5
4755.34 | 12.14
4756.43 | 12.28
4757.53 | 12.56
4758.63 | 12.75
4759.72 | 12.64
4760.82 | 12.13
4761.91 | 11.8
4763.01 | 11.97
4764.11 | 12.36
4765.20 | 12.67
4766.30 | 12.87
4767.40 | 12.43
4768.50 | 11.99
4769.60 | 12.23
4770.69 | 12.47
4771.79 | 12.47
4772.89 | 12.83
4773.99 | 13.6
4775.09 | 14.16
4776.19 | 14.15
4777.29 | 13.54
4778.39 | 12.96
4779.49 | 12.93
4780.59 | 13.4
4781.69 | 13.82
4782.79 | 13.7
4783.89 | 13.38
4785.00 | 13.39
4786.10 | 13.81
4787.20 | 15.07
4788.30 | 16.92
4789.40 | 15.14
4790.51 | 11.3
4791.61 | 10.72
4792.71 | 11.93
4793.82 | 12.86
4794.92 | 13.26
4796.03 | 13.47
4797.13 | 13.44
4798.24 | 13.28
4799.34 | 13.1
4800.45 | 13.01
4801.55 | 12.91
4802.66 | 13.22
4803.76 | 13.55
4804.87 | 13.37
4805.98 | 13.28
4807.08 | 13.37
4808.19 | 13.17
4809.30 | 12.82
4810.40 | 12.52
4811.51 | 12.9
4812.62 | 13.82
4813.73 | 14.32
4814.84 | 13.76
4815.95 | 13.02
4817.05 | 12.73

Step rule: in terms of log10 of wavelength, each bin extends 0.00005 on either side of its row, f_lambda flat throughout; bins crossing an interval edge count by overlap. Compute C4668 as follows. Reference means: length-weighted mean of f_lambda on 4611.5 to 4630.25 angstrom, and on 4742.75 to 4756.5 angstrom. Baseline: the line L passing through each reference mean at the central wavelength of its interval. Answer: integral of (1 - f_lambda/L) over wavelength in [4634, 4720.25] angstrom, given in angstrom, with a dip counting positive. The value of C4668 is 6.3 angstrom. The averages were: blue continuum 13.3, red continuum 13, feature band 12.2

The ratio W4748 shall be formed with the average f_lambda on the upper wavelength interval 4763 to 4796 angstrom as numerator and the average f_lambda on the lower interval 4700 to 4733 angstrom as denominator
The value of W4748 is 1.08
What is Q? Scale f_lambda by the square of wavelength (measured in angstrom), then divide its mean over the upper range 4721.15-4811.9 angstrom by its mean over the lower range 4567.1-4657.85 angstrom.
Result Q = 1.11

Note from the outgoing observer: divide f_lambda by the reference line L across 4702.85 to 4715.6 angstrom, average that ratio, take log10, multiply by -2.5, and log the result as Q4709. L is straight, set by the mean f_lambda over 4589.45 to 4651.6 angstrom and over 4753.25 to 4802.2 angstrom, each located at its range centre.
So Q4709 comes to 0.071 mag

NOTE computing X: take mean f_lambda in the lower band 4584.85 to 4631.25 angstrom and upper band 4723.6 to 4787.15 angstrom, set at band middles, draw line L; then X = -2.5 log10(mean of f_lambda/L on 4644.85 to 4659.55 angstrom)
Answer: 0.05 mag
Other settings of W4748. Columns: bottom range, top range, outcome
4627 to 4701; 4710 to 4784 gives 1.04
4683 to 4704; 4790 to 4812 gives 1.07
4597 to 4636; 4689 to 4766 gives 0.97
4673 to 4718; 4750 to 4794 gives 1.08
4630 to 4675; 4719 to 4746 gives 1.05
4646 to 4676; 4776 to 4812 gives 1.09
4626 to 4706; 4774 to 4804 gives 1.10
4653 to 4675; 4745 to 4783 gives 1.05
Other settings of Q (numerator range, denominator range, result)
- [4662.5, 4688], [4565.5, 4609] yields 1.03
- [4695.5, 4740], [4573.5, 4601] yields 1.08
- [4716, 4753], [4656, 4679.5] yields 1.08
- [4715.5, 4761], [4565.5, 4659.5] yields 1.09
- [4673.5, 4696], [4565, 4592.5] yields 1.06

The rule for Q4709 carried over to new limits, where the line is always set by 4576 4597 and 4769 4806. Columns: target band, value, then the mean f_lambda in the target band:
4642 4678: 0.038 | 12.1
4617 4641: -0.056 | 13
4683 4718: 0.066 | 12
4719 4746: 0.015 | 12.8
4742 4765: 0.033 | 12.7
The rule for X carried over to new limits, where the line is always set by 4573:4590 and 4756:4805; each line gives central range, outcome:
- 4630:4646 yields 0.00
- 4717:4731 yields 0.02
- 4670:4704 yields 0.05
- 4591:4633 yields -0.05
